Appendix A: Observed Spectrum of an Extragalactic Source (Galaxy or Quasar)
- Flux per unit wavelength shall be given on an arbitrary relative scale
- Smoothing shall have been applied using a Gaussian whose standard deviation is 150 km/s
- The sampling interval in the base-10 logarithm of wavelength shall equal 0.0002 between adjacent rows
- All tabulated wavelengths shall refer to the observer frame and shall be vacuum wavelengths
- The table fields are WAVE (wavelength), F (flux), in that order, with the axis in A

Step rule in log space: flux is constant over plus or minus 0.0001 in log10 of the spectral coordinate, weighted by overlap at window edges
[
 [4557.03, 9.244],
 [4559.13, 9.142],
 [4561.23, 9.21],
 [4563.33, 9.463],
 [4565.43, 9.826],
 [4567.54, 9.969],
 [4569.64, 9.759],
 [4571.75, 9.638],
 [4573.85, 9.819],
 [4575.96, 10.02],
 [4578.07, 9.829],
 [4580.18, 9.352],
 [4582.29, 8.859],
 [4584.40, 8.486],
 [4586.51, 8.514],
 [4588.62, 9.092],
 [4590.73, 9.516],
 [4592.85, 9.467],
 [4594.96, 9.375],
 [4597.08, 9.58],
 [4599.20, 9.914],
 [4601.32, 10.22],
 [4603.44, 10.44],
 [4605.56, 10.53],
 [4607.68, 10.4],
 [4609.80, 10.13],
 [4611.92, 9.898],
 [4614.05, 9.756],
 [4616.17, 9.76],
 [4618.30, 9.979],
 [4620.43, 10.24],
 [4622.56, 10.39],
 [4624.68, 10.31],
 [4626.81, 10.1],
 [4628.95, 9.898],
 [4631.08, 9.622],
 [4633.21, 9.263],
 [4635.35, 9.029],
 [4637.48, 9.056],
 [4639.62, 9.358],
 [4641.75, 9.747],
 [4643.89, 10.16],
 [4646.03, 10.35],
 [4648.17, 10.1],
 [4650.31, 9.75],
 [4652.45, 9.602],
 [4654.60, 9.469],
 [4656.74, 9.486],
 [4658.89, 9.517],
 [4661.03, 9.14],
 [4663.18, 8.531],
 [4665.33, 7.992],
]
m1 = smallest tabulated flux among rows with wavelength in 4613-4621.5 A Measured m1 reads 9.756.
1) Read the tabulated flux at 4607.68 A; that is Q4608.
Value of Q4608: 10.4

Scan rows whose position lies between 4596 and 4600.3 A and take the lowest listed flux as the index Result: 9.58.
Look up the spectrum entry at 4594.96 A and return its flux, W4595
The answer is 9.375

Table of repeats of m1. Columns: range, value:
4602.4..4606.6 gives 10.44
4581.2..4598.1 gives 8.486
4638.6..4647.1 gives 9.358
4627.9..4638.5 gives 9.029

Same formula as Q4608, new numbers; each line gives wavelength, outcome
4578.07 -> 9.829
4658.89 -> 9.517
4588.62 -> 9.092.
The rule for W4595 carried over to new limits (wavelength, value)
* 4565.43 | 9.826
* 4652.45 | 9.602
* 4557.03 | 9.244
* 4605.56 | 10.53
